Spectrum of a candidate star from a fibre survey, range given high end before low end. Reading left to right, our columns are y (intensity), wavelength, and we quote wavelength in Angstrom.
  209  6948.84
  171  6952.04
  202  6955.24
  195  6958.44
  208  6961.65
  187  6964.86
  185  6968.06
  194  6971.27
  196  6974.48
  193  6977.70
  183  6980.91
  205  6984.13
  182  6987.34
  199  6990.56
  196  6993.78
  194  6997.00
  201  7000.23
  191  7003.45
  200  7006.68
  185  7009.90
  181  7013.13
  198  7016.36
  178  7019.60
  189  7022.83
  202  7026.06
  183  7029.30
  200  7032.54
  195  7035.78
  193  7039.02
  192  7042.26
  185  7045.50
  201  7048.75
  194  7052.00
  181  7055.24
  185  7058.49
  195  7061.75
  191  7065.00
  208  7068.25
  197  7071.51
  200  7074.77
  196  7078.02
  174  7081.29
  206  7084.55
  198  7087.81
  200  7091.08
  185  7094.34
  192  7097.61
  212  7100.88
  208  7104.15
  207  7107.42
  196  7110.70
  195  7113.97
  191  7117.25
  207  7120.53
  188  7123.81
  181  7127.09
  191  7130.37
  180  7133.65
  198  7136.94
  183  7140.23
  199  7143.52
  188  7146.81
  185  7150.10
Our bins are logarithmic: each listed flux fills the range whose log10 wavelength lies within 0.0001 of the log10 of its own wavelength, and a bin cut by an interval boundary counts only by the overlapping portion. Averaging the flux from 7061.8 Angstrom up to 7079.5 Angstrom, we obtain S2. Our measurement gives 198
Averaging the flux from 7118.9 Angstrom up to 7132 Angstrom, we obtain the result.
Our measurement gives 192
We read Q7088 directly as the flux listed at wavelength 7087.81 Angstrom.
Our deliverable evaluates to 198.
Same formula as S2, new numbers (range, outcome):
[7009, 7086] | 192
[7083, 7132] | 197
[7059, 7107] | 197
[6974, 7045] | 192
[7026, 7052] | 193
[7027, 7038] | 193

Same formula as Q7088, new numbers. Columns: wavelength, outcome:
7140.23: 183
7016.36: 198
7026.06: 202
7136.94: 198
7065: 191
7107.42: 207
